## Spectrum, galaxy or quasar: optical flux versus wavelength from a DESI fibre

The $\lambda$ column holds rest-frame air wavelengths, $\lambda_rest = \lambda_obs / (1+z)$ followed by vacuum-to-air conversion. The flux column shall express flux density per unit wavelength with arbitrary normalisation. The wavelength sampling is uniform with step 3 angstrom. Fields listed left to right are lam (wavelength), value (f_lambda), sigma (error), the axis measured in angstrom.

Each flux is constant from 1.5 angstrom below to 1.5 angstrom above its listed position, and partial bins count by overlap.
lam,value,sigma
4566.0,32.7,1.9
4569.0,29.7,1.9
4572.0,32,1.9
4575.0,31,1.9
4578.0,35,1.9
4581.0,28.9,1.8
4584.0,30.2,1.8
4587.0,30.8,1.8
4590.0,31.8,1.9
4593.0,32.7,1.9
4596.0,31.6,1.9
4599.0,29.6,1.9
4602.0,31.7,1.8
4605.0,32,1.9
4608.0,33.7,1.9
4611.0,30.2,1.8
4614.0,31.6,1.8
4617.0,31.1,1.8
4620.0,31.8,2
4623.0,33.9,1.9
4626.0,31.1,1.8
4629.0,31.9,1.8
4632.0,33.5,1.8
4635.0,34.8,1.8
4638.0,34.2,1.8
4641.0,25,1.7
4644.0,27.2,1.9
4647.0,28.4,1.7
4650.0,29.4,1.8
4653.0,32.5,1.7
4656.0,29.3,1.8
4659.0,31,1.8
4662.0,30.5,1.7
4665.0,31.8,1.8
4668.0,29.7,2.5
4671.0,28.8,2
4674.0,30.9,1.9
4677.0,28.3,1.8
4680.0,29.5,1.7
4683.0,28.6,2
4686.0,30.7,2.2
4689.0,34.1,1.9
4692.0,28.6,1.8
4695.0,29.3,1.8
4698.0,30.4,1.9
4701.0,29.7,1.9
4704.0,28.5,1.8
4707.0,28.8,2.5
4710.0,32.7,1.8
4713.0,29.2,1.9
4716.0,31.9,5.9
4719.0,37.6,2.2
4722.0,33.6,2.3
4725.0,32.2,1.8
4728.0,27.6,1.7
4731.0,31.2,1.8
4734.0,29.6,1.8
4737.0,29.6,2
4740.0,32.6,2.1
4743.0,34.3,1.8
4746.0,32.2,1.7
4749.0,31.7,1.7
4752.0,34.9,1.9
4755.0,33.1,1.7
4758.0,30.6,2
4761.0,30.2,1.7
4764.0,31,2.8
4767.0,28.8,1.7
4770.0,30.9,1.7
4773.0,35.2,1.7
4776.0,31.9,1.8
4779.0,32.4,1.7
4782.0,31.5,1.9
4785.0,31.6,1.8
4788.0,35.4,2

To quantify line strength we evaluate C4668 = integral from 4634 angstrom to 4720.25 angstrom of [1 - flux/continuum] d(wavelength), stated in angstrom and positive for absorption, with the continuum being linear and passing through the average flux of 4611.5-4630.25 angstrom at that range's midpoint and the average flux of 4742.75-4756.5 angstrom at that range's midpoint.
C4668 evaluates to 5.4 angstrom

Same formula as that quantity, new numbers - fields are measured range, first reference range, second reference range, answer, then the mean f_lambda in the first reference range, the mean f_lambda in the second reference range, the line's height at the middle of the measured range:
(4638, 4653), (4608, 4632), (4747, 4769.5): 1.5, 31.9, 31.5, 31.8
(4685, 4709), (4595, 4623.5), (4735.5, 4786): 1.3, 31.6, 31.9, 31.8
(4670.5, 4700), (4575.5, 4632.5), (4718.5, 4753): 1.8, 31.7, 32.1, 31.9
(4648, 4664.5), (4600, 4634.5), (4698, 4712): 0.3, 32.1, 29.9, 31.1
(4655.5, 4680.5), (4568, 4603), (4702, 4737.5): 0.9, 31.3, 31.1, 31.1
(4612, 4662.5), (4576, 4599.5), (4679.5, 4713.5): -0.4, 31.4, 30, 30.8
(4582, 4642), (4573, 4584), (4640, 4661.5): -2.6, 31.5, 29.1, 30.4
